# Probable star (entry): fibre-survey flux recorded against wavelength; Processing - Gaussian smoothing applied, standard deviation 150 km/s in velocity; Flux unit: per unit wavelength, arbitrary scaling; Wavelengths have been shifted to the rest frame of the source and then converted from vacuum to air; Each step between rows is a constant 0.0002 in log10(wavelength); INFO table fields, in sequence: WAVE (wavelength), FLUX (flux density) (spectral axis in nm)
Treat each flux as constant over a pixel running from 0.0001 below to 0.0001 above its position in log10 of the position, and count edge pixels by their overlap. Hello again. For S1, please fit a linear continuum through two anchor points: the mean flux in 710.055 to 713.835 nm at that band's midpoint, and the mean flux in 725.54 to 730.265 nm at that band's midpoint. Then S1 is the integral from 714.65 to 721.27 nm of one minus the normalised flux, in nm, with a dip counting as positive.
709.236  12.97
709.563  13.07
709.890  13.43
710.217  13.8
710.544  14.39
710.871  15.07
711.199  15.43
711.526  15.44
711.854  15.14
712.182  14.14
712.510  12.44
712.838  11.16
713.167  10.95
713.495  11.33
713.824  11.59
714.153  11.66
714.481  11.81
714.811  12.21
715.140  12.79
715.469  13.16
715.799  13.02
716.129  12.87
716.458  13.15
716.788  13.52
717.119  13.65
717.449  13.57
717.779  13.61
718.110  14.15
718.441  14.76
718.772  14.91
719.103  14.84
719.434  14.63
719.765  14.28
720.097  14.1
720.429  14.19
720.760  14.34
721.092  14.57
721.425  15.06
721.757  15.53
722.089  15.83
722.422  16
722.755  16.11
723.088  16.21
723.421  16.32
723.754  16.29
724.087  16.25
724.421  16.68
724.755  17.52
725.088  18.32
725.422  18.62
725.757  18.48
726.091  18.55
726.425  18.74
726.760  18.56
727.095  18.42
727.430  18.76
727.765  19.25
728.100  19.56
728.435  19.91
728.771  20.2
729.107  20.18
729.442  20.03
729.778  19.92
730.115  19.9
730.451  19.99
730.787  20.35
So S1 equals 0.78 nm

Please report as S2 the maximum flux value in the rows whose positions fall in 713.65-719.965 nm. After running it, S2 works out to 14.91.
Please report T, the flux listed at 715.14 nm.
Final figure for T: 12.79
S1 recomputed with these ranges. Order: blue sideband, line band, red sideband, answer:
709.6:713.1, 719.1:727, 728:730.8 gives 0.704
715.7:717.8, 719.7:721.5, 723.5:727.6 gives 0.110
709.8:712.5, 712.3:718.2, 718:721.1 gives 0.778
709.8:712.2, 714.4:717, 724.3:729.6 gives 0.498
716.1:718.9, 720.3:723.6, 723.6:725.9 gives 0.128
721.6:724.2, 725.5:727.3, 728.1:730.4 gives -0.033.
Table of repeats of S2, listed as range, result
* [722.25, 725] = 17.52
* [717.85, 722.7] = 16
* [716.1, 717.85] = 13.65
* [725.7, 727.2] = 18.74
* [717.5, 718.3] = 14.15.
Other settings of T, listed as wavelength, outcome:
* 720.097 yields 14.1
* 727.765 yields 19.25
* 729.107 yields 20.18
